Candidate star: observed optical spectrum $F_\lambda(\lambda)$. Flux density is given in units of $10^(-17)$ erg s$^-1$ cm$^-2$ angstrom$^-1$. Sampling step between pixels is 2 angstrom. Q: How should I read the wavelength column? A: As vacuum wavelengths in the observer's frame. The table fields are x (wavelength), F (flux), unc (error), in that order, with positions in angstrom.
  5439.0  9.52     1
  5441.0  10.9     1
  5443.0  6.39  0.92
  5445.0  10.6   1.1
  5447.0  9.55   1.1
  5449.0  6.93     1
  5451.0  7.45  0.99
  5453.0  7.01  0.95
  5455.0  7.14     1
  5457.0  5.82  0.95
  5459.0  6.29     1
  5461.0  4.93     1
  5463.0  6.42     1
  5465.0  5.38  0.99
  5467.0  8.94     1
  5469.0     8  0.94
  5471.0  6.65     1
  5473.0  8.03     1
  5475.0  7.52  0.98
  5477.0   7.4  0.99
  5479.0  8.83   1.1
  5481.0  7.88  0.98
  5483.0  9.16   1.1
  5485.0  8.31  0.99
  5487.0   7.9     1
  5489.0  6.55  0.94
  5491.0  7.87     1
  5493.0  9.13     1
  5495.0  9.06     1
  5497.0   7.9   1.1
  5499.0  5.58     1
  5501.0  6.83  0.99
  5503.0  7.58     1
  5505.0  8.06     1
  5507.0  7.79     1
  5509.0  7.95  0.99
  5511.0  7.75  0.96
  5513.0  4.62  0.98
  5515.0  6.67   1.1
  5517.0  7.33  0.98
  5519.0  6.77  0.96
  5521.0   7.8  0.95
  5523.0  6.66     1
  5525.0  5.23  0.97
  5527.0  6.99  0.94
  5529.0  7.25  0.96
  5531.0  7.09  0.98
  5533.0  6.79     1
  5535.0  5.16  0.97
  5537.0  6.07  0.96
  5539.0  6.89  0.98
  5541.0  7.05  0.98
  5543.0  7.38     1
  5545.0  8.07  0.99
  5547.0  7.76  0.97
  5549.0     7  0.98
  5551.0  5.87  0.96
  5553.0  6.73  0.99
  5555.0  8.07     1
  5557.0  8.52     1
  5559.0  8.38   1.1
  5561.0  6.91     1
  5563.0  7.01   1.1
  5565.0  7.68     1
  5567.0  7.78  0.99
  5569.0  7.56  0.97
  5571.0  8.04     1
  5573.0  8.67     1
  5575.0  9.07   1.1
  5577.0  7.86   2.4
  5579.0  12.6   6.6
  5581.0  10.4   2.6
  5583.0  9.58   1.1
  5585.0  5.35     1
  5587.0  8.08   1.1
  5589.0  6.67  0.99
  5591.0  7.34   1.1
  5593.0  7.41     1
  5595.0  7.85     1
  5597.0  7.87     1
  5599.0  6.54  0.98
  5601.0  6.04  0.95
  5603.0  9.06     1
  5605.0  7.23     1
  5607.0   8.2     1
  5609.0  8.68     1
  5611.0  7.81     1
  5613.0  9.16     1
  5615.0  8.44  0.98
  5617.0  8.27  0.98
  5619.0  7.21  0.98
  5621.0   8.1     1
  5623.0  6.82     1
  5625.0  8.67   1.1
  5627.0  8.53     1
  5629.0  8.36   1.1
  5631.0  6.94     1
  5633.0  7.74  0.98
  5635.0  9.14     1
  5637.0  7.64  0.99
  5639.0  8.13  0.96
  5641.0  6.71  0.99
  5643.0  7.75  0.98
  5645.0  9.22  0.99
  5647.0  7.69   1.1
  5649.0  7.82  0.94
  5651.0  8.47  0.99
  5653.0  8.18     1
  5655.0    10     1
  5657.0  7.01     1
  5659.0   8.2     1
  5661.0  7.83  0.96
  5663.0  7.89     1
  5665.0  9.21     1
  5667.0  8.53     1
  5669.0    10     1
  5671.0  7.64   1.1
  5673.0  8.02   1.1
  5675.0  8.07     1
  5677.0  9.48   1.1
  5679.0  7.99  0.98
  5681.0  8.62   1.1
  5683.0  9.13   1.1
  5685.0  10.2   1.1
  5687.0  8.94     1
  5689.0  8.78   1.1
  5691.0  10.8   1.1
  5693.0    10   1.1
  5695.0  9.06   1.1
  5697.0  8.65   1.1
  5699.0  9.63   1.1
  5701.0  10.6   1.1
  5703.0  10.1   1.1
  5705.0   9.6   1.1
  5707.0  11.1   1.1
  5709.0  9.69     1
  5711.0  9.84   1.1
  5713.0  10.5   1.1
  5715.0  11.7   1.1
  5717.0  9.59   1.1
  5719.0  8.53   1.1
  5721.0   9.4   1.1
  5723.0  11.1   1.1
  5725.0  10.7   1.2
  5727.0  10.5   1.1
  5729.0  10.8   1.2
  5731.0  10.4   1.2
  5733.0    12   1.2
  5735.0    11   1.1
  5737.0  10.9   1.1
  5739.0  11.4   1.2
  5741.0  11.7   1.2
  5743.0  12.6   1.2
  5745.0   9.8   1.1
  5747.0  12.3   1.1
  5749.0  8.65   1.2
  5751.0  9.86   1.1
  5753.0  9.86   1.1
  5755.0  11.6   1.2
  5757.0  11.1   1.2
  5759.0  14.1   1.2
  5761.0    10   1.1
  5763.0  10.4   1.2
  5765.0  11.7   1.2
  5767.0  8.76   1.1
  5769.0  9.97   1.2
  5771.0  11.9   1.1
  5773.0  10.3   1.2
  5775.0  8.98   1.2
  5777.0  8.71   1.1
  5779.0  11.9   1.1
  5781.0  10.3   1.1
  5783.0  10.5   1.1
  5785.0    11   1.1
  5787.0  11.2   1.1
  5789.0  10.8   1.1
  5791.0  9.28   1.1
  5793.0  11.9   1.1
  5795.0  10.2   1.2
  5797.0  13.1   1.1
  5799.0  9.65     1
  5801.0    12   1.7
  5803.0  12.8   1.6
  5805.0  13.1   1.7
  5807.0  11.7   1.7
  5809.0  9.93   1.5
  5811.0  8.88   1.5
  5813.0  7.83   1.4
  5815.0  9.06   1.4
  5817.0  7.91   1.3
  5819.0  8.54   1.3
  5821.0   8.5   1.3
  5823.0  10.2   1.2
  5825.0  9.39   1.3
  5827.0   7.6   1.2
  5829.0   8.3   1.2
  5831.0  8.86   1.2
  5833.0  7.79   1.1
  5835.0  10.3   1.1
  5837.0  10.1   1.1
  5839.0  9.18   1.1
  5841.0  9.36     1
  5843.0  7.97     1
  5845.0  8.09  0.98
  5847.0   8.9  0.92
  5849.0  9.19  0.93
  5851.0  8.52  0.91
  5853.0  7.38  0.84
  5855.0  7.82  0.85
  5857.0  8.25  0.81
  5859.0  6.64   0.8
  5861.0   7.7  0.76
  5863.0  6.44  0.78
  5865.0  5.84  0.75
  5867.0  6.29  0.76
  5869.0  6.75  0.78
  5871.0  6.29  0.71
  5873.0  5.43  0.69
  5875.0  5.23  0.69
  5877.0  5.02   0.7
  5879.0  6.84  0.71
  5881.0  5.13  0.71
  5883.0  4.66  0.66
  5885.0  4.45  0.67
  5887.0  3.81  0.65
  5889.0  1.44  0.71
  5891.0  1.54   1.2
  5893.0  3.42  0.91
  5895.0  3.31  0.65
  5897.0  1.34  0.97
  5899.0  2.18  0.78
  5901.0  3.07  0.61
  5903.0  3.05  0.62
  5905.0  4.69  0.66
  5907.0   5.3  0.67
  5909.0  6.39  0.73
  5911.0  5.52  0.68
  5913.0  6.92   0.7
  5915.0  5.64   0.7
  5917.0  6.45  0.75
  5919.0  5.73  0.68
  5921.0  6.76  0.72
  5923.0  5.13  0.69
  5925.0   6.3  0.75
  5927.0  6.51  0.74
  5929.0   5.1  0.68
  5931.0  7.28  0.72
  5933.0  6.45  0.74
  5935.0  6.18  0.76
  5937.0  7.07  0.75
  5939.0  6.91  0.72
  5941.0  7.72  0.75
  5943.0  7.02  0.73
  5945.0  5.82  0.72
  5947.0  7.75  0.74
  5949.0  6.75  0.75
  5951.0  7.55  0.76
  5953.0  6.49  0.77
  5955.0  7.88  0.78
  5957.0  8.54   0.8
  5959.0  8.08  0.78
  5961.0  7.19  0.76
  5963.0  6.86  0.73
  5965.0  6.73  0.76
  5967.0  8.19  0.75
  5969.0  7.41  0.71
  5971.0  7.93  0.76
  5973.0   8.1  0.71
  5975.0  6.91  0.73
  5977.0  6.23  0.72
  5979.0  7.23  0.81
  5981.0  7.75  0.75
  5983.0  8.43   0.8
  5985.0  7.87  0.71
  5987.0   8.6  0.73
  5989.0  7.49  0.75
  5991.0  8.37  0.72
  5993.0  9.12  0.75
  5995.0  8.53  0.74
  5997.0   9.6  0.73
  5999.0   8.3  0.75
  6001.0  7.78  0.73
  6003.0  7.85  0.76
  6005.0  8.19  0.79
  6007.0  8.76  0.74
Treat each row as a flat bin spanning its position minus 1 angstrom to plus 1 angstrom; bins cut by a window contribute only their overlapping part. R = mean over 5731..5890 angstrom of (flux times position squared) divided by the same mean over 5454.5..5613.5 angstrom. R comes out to 1.34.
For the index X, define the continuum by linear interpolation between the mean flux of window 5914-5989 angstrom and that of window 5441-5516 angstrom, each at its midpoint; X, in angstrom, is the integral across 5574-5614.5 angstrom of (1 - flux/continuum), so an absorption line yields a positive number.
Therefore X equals -4.1 angstrom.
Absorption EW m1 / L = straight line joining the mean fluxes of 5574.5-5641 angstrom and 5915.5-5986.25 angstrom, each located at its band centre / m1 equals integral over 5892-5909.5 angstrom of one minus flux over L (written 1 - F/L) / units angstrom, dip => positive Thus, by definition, 8.8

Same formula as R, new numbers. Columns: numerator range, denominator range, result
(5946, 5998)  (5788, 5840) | 0.83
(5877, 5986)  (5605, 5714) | 0.76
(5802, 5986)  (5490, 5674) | 1.00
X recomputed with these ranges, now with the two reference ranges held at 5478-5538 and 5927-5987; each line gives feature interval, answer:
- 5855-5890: 7.35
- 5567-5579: -2.12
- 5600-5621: -2.14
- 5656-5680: -3.49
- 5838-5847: -1.78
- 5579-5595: -1.88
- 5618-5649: -2.71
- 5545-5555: 0.27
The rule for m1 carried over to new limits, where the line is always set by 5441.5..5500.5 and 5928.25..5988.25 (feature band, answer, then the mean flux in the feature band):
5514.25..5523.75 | 0.6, 7.07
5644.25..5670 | -3.5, 8.46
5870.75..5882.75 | 2.9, 5.55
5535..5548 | 0.8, 7.05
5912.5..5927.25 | 2.3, 6.14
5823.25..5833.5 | -1.7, 8.55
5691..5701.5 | -3.1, 9.66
